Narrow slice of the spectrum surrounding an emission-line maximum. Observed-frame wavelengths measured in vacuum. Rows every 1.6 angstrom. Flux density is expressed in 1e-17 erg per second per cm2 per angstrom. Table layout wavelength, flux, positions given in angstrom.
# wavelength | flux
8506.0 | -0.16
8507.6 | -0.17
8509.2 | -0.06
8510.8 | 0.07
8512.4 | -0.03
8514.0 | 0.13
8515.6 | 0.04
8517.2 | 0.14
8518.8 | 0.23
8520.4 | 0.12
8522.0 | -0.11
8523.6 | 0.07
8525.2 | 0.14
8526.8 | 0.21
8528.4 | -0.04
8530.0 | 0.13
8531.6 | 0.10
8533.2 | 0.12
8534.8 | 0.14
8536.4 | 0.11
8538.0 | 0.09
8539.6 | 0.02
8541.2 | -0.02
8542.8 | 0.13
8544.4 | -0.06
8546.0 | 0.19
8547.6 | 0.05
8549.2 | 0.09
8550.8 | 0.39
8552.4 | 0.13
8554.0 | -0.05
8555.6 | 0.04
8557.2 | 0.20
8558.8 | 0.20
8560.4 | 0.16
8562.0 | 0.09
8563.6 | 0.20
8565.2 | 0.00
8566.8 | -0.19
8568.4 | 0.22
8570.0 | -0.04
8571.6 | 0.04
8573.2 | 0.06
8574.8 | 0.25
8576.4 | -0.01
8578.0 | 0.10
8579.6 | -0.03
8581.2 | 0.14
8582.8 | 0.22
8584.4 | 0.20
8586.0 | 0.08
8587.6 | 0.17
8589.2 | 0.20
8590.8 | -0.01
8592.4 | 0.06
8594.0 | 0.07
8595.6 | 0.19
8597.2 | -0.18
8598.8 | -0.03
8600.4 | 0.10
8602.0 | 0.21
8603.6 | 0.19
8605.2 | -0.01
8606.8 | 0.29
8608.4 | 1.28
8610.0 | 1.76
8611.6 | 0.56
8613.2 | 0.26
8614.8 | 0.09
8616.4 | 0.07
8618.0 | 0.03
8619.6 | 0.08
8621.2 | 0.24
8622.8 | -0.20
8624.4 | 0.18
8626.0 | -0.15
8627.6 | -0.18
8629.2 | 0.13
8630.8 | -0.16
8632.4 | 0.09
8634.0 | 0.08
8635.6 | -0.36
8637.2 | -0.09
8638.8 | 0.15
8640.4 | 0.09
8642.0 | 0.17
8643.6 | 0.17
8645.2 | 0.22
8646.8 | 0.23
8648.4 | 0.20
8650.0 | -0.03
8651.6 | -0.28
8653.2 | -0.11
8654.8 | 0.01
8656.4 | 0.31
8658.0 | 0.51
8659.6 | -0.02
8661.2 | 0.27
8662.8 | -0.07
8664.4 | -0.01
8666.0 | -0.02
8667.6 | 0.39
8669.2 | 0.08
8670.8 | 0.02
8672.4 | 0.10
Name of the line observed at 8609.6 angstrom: H-beta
